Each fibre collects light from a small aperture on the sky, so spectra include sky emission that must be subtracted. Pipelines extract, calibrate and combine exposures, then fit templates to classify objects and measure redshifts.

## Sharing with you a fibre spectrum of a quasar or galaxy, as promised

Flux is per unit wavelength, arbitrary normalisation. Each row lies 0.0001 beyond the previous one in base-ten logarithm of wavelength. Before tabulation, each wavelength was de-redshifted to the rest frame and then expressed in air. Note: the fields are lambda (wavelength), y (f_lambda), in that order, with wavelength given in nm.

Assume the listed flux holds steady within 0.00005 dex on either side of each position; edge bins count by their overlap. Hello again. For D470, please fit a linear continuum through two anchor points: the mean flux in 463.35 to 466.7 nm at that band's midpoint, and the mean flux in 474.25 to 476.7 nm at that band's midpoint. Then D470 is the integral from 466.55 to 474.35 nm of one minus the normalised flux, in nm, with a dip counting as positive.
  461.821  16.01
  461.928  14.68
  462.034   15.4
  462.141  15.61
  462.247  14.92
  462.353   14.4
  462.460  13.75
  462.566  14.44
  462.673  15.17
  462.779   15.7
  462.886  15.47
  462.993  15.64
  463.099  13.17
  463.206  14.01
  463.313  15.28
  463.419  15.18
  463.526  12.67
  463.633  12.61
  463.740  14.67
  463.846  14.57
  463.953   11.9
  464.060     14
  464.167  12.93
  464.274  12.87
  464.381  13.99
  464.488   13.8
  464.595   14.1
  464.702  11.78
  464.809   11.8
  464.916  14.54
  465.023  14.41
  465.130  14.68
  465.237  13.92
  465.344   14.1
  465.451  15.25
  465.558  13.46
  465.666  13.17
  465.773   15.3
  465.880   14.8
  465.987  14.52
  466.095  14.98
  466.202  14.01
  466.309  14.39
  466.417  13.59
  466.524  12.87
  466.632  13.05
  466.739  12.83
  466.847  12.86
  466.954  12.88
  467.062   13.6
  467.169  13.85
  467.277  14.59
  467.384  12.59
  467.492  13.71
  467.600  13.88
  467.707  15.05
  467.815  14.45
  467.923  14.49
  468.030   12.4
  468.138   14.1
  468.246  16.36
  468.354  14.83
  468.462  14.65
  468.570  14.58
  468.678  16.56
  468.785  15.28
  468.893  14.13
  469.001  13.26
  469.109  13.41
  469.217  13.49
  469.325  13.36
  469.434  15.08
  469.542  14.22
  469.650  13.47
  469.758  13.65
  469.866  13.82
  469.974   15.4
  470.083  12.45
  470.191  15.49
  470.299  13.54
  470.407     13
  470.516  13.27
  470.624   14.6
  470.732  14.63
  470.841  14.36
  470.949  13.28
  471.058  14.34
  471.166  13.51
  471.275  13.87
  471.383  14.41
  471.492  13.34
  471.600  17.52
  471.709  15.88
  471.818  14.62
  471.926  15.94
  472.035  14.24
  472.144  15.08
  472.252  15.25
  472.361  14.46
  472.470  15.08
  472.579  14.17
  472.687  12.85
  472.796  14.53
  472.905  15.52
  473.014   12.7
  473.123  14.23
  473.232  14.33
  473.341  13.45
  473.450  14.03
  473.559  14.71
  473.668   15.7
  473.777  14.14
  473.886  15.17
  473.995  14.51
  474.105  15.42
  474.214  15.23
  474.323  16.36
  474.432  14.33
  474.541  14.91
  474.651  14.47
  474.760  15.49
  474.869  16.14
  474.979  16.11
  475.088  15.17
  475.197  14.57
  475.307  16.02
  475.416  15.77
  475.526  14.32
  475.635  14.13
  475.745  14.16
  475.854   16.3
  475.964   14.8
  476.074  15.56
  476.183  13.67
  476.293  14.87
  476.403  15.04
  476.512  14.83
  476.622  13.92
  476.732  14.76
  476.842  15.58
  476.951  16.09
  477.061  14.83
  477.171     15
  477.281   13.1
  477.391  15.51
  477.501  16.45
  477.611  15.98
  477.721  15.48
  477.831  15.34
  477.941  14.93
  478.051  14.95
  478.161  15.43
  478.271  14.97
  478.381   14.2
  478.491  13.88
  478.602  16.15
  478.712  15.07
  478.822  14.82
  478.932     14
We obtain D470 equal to 0.091 nm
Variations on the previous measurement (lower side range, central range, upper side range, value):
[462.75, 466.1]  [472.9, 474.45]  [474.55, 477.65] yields 0.02 nm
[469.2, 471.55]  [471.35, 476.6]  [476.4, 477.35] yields -0.16 nm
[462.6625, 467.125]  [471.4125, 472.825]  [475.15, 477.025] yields -0.02 nm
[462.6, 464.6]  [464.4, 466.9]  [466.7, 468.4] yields 0.03 nm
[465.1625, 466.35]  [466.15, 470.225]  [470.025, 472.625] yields 0.11 nm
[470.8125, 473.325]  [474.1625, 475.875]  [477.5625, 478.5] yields -0.05 nm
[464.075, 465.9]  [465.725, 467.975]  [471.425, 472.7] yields 0.03 nm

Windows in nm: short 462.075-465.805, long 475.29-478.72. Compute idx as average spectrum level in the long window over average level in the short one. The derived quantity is 1.1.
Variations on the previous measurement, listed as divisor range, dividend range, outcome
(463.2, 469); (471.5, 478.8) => 1.07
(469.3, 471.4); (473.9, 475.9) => 1.09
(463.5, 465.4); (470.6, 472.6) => 1.08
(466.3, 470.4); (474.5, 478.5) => 1.08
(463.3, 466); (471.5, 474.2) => 1.06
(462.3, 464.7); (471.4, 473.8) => 1.04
